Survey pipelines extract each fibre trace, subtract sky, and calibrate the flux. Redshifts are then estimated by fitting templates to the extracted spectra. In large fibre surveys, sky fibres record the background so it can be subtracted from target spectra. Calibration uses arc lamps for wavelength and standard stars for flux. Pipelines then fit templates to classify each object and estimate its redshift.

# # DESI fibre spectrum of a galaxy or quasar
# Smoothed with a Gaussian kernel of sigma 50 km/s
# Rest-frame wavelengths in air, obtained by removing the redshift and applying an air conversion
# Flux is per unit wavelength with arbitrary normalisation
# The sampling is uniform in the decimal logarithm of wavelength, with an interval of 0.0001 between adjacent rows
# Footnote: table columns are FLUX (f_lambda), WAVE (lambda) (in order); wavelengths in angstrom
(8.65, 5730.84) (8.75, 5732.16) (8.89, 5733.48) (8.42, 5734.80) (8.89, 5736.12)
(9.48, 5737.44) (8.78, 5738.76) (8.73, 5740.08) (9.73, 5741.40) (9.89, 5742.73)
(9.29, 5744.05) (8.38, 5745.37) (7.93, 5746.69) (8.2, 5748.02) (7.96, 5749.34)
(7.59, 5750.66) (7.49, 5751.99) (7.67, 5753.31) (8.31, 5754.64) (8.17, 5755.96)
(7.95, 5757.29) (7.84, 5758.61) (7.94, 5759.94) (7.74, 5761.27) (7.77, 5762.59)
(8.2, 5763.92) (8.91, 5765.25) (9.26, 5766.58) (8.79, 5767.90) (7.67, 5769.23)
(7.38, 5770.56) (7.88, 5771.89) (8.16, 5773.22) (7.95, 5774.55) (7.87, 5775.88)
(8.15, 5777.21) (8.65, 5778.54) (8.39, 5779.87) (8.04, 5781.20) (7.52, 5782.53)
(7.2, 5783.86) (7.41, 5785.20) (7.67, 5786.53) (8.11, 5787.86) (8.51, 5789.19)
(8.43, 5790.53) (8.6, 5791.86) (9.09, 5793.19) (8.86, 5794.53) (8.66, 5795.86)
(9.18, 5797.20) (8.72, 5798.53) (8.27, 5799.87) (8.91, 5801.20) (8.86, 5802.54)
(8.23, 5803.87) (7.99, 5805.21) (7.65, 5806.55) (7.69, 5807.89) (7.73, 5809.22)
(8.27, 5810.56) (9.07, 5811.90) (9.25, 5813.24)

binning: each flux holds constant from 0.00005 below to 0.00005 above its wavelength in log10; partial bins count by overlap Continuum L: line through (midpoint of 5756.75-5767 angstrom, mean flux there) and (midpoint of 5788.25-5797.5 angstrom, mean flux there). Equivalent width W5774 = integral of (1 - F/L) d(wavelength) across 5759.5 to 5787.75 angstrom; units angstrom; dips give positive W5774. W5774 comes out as 1.2 angstrom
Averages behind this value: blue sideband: 8.18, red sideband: 8.72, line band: 8.03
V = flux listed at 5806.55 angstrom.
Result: 7.65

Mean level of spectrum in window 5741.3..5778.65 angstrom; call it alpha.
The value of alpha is 8.2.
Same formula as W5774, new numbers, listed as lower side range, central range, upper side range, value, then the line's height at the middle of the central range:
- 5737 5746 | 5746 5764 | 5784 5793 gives 2.0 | 8.88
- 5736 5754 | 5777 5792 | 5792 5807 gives 1.0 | 8.59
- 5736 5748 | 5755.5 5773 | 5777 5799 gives 1.1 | 8.65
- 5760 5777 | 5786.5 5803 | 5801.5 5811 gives -1.1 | 8.1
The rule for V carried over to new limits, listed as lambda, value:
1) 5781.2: 8.04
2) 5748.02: 8.2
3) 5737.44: 9.48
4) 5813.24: 9.25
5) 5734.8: 8.42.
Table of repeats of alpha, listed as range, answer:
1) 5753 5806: 8.22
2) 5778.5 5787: 7.78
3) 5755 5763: 7.93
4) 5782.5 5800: 8.33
